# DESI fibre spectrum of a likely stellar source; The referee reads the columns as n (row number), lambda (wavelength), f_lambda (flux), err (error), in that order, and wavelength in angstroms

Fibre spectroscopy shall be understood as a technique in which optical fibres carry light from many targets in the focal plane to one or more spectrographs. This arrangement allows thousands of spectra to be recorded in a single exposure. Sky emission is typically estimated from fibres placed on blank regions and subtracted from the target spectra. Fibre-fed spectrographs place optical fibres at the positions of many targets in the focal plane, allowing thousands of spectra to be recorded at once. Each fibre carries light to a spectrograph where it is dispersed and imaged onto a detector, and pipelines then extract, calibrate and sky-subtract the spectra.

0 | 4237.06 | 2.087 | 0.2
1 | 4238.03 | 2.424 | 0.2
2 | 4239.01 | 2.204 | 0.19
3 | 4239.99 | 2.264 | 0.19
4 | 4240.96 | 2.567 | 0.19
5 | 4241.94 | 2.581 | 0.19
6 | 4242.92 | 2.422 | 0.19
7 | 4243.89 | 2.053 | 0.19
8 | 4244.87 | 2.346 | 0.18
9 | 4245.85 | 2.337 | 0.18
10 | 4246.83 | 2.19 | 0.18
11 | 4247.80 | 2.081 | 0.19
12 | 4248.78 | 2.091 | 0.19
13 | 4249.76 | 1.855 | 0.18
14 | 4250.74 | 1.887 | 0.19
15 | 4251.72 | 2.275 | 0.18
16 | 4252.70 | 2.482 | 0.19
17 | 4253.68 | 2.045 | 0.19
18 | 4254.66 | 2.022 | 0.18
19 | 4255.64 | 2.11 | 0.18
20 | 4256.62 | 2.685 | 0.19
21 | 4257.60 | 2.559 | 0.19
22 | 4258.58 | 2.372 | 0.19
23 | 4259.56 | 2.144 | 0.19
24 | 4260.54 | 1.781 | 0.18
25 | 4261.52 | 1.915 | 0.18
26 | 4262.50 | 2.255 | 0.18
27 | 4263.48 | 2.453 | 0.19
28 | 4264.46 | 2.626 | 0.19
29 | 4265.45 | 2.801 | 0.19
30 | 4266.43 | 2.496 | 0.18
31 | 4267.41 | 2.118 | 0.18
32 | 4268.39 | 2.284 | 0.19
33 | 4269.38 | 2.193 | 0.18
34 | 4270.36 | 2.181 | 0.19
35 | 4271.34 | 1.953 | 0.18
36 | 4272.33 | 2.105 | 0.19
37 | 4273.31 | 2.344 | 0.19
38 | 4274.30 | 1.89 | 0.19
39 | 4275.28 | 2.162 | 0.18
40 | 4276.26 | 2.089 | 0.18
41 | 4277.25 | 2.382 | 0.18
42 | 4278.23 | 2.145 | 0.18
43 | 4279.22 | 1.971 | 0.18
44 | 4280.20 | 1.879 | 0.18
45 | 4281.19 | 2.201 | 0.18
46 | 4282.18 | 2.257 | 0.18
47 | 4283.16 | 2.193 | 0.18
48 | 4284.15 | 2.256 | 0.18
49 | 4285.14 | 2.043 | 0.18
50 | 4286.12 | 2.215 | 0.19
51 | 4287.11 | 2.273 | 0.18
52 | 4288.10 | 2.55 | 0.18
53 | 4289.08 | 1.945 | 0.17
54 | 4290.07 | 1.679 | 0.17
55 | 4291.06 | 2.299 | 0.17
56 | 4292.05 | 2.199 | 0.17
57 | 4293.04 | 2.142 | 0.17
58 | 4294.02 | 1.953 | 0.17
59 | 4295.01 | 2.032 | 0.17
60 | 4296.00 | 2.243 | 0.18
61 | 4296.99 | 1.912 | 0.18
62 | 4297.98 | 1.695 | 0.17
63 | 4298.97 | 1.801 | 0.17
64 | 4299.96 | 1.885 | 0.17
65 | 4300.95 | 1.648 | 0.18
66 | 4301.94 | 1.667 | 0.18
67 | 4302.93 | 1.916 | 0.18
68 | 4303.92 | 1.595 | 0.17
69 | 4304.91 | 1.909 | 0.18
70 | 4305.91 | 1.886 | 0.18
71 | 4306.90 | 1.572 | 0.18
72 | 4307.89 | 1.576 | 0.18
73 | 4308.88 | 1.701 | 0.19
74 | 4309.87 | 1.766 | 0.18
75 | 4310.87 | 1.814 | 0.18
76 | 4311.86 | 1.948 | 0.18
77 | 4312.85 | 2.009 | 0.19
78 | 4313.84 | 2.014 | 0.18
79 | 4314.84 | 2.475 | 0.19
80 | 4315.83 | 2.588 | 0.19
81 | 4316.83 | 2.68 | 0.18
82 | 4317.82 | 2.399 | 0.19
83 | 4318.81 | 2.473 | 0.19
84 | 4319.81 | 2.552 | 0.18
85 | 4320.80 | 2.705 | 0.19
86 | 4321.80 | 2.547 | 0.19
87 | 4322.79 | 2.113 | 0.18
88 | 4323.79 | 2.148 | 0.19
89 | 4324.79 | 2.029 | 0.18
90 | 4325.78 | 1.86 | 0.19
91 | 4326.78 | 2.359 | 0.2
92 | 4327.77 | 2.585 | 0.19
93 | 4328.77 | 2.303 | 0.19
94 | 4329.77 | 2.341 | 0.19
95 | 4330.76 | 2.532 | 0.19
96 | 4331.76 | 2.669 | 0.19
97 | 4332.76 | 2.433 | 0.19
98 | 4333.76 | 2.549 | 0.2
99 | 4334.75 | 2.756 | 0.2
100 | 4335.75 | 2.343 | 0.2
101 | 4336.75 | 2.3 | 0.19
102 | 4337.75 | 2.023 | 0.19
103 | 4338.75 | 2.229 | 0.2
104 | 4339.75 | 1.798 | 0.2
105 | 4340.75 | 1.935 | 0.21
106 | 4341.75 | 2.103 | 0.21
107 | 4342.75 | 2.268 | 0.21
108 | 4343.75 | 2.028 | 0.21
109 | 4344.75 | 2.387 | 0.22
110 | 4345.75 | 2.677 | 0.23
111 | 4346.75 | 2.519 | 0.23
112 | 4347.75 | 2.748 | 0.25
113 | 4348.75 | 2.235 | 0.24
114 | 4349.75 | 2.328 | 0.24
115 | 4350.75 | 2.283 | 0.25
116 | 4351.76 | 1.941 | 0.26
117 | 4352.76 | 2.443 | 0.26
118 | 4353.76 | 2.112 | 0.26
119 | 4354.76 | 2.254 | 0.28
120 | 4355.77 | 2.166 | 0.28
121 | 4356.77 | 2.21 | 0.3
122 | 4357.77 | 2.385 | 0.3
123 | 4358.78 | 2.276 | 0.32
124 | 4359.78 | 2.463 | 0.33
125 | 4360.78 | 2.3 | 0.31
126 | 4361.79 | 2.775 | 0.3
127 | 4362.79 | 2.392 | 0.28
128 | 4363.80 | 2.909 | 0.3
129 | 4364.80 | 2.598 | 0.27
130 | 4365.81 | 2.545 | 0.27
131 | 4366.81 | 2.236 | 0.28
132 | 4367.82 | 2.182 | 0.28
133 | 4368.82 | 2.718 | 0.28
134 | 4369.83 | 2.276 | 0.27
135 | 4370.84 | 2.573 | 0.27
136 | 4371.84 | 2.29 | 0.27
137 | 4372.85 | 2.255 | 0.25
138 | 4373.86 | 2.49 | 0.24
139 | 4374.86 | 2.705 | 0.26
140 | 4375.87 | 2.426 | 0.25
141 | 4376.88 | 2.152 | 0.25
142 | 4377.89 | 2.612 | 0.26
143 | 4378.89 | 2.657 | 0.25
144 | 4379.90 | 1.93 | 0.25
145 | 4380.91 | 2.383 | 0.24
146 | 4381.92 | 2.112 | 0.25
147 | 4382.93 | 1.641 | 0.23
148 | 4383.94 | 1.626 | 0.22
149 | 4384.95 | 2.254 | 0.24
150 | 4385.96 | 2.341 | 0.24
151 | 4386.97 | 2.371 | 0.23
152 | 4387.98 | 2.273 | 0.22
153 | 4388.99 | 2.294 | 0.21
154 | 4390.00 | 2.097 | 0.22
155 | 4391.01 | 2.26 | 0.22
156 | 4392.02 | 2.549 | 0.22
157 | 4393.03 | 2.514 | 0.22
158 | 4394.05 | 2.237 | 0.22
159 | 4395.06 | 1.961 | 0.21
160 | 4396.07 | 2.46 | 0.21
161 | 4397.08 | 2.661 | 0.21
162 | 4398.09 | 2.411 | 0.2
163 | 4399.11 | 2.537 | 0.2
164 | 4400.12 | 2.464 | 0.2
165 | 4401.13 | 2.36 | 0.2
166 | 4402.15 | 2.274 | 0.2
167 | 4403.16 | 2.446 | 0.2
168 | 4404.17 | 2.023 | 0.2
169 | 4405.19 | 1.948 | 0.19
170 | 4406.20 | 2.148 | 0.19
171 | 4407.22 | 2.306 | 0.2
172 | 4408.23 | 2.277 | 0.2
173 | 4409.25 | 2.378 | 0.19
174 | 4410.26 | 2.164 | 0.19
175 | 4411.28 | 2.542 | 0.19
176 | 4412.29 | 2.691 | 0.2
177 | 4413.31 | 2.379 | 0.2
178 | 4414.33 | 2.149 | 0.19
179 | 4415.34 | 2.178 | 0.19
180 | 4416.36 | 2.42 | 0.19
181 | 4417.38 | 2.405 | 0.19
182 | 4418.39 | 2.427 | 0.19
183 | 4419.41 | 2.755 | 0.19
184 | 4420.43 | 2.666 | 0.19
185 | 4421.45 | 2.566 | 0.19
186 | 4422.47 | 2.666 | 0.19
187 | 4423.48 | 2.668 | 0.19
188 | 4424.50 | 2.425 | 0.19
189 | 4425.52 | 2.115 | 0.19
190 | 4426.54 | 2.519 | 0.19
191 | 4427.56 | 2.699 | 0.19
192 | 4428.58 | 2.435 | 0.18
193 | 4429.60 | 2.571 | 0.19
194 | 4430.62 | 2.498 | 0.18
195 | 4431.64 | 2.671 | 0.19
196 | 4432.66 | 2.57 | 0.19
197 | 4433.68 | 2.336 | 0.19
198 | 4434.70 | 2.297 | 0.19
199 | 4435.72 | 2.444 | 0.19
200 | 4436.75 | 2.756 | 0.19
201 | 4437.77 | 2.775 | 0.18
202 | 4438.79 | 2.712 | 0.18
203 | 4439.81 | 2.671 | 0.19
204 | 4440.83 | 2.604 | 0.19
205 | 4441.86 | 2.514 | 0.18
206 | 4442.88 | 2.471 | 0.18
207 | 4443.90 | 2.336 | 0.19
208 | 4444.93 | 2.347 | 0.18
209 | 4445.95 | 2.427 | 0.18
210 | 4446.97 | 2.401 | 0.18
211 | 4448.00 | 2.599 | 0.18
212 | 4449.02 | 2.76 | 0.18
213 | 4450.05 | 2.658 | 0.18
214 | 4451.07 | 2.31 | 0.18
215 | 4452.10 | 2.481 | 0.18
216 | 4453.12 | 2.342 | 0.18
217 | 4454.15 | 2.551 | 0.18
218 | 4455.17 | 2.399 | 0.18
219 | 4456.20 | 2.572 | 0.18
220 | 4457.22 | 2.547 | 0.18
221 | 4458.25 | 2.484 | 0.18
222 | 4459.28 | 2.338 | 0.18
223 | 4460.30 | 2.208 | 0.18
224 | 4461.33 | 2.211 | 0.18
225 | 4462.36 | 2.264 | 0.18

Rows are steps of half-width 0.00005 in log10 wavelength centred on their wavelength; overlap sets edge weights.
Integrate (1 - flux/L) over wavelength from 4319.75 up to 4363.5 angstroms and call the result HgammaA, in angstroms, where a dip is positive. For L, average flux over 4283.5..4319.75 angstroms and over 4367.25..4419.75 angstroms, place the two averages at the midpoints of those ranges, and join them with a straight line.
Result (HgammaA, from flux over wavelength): -3.5 angstroms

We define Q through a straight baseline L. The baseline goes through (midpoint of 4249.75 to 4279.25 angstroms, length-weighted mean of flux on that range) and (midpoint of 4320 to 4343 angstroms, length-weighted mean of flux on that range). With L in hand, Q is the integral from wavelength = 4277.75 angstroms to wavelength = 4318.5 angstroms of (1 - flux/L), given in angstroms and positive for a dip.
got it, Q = 4.3 angstroms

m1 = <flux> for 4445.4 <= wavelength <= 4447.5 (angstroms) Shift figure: 2.42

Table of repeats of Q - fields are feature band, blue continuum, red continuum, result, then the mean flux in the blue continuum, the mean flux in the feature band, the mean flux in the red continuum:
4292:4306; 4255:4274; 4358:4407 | 2.5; 2.28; 1.89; 2.34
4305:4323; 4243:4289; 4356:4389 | 1.0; 2.21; 2.15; 2.35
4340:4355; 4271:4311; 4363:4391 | -0.4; 1.99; 2.28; 2.33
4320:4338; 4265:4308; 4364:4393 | -1.6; 2.06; 2.37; 2.33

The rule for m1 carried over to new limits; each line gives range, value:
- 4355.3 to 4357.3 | 2.2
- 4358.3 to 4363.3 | 2.44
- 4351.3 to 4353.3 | 2.2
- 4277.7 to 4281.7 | 2.05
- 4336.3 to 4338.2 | 2.16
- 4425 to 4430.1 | 2.47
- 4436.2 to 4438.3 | 2.75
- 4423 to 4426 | 2.4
